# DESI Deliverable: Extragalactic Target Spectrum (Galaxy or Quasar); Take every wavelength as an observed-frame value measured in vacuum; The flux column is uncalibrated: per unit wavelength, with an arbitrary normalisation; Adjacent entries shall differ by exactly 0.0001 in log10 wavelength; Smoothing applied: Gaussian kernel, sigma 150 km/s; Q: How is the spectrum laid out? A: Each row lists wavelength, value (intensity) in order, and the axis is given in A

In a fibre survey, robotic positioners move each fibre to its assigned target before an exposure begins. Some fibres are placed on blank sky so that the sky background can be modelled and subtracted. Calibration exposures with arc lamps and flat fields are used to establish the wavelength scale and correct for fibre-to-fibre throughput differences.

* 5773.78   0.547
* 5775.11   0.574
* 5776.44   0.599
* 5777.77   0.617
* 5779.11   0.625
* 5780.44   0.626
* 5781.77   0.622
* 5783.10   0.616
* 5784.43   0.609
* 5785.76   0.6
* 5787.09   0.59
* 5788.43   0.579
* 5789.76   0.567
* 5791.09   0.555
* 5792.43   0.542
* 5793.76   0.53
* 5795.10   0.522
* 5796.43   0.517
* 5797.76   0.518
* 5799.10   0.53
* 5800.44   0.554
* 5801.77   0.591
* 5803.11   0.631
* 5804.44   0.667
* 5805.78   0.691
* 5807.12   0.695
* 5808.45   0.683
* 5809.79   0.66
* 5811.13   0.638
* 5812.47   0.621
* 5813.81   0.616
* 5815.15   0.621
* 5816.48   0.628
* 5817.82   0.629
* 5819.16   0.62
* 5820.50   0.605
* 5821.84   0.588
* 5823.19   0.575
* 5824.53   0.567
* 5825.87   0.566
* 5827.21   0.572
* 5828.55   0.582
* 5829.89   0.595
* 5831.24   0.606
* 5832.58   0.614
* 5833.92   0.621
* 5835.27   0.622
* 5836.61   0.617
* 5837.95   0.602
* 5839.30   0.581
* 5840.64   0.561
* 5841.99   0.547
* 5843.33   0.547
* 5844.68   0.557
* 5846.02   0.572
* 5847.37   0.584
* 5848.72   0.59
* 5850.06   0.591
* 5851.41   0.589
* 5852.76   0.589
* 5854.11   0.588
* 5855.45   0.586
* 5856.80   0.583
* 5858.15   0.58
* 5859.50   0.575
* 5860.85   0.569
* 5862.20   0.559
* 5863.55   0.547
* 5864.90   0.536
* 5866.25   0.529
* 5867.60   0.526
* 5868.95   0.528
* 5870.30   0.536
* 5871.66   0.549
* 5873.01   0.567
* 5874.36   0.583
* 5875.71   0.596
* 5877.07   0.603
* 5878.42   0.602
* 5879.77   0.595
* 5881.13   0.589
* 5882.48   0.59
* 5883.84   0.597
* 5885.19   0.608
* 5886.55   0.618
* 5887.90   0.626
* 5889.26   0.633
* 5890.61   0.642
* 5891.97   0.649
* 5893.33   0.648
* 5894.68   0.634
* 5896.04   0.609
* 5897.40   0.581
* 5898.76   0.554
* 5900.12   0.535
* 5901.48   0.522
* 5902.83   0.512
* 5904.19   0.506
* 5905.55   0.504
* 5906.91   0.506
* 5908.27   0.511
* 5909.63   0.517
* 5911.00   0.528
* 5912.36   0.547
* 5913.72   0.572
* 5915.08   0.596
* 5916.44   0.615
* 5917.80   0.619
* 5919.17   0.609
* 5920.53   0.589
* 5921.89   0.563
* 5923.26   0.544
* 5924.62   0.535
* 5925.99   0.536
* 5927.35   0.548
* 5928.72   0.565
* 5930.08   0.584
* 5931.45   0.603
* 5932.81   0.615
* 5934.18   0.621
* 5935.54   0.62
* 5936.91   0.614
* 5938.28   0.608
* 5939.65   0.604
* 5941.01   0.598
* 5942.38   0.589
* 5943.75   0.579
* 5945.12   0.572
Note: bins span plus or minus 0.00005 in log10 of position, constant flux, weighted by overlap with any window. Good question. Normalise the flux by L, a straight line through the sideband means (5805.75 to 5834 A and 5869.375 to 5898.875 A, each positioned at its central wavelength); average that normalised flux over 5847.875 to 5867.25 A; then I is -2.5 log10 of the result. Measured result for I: 0.07 mag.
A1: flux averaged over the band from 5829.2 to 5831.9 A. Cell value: 0.599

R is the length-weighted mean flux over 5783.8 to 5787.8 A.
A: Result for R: 0.599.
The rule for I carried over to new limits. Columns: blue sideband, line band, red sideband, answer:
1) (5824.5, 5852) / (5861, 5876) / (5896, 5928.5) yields 0.041 mag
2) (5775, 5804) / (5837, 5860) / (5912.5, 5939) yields 0.007 mag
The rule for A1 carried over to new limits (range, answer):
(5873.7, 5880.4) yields 0.596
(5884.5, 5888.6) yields 0.618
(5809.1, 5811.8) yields 0.648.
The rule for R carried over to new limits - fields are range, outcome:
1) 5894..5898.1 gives 0.608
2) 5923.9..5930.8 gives 0.554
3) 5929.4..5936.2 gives 0.609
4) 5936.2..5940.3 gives 0.608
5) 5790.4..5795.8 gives 0.537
